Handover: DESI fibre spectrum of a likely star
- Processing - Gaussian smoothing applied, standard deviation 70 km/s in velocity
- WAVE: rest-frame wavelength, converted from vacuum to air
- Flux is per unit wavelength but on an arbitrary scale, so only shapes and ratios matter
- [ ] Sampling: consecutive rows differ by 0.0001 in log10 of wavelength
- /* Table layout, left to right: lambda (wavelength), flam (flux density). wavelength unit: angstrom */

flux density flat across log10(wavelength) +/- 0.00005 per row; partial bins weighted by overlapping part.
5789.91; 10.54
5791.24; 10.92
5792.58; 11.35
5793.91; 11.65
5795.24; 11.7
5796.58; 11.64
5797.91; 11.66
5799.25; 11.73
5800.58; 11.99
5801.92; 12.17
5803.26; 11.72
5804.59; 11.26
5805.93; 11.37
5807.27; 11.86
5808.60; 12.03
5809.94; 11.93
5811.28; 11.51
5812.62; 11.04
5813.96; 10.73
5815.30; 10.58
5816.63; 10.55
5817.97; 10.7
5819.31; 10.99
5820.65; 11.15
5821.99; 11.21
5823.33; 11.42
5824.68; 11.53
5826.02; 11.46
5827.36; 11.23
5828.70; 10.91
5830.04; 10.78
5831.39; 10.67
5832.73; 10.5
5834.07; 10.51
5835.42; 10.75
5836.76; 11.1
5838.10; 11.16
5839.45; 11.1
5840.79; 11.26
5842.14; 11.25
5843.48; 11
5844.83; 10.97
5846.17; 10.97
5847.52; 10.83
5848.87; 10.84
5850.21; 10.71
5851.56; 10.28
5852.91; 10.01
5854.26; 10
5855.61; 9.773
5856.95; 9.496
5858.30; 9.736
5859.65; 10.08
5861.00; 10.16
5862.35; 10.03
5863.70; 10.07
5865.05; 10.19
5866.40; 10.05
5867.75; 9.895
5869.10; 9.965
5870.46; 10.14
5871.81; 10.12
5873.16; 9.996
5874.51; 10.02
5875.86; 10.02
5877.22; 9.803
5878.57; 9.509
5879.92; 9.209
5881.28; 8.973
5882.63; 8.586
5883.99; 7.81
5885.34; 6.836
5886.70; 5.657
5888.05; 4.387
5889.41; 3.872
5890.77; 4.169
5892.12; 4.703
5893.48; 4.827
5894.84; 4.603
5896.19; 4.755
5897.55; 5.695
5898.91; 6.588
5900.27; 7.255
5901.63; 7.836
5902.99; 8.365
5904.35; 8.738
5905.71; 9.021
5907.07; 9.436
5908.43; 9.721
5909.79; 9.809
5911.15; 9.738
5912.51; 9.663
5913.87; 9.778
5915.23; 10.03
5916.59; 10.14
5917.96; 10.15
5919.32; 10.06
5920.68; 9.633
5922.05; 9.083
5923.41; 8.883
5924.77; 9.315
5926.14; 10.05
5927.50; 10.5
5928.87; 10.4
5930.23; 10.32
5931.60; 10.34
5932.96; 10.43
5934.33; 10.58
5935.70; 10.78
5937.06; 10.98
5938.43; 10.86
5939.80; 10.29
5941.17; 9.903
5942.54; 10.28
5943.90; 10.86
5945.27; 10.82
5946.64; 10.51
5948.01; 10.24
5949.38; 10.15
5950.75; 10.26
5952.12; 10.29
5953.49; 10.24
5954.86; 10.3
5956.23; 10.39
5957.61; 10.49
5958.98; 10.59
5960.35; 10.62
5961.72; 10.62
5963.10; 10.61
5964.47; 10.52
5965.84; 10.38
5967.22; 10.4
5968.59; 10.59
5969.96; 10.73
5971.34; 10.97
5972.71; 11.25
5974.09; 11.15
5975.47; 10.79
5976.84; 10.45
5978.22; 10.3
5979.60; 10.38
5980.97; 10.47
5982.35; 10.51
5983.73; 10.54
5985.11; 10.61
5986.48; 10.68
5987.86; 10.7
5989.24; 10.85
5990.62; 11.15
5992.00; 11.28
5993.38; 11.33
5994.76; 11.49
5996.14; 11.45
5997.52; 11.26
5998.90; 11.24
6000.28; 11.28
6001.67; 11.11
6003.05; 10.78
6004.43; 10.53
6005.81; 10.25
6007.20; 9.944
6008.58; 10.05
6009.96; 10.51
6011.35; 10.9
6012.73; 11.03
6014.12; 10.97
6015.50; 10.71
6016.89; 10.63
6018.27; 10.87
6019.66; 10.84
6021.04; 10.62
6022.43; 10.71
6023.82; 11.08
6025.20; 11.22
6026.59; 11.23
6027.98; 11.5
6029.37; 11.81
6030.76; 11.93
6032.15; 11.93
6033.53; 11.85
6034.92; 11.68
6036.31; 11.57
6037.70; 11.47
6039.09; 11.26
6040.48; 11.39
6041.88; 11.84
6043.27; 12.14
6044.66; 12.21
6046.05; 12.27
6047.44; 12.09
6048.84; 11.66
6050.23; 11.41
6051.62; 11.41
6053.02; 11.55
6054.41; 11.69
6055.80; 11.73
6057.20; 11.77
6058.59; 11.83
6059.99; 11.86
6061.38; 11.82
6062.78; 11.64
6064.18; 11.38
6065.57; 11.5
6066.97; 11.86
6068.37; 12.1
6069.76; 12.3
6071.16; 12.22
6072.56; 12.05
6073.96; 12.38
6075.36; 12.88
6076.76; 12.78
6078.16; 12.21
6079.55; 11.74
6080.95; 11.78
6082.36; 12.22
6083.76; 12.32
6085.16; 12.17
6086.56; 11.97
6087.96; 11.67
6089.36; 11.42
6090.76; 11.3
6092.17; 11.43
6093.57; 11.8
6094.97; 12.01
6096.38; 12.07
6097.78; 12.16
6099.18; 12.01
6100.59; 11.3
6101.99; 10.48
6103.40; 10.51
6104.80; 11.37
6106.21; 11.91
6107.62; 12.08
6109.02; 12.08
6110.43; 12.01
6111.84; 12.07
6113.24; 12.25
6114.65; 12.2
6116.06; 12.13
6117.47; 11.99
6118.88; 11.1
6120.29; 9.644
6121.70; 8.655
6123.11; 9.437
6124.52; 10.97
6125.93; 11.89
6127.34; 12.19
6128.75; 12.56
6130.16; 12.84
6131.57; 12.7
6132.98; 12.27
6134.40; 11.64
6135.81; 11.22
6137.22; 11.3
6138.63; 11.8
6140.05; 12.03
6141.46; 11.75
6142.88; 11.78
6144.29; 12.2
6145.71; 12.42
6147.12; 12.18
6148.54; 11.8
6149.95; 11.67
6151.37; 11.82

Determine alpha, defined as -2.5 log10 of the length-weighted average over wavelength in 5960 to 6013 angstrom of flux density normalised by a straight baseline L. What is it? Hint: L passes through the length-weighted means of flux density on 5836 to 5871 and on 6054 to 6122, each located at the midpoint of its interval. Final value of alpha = 0.04 mag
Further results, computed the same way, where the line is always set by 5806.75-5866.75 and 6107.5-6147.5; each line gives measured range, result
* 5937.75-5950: 0.07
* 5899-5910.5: 0.26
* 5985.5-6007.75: 0.03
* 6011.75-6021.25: 0.05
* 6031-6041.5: -0.02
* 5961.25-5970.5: 0.06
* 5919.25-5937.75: 0.10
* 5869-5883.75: 0.14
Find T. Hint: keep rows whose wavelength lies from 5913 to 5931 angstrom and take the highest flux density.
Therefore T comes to 10.5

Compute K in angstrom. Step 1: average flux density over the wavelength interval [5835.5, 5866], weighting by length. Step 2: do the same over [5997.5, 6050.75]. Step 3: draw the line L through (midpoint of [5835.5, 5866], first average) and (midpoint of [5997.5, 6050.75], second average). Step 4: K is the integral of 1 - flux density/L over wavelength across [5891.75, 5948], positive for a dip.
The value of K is 8.3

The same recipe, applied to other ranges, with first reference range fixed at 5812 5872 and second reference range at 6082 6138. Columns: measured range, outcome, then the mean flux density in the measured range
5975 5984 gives 0.5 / 10.5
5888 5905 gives 7.8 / 5.88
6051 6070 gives -0.5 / 11.7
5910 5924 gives 1.5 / 9.73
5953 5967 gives 0.7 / 10.5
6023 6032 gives -0.1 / 11.5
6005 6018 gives 0.8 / 10.6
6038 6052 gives -0.5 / 11.8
